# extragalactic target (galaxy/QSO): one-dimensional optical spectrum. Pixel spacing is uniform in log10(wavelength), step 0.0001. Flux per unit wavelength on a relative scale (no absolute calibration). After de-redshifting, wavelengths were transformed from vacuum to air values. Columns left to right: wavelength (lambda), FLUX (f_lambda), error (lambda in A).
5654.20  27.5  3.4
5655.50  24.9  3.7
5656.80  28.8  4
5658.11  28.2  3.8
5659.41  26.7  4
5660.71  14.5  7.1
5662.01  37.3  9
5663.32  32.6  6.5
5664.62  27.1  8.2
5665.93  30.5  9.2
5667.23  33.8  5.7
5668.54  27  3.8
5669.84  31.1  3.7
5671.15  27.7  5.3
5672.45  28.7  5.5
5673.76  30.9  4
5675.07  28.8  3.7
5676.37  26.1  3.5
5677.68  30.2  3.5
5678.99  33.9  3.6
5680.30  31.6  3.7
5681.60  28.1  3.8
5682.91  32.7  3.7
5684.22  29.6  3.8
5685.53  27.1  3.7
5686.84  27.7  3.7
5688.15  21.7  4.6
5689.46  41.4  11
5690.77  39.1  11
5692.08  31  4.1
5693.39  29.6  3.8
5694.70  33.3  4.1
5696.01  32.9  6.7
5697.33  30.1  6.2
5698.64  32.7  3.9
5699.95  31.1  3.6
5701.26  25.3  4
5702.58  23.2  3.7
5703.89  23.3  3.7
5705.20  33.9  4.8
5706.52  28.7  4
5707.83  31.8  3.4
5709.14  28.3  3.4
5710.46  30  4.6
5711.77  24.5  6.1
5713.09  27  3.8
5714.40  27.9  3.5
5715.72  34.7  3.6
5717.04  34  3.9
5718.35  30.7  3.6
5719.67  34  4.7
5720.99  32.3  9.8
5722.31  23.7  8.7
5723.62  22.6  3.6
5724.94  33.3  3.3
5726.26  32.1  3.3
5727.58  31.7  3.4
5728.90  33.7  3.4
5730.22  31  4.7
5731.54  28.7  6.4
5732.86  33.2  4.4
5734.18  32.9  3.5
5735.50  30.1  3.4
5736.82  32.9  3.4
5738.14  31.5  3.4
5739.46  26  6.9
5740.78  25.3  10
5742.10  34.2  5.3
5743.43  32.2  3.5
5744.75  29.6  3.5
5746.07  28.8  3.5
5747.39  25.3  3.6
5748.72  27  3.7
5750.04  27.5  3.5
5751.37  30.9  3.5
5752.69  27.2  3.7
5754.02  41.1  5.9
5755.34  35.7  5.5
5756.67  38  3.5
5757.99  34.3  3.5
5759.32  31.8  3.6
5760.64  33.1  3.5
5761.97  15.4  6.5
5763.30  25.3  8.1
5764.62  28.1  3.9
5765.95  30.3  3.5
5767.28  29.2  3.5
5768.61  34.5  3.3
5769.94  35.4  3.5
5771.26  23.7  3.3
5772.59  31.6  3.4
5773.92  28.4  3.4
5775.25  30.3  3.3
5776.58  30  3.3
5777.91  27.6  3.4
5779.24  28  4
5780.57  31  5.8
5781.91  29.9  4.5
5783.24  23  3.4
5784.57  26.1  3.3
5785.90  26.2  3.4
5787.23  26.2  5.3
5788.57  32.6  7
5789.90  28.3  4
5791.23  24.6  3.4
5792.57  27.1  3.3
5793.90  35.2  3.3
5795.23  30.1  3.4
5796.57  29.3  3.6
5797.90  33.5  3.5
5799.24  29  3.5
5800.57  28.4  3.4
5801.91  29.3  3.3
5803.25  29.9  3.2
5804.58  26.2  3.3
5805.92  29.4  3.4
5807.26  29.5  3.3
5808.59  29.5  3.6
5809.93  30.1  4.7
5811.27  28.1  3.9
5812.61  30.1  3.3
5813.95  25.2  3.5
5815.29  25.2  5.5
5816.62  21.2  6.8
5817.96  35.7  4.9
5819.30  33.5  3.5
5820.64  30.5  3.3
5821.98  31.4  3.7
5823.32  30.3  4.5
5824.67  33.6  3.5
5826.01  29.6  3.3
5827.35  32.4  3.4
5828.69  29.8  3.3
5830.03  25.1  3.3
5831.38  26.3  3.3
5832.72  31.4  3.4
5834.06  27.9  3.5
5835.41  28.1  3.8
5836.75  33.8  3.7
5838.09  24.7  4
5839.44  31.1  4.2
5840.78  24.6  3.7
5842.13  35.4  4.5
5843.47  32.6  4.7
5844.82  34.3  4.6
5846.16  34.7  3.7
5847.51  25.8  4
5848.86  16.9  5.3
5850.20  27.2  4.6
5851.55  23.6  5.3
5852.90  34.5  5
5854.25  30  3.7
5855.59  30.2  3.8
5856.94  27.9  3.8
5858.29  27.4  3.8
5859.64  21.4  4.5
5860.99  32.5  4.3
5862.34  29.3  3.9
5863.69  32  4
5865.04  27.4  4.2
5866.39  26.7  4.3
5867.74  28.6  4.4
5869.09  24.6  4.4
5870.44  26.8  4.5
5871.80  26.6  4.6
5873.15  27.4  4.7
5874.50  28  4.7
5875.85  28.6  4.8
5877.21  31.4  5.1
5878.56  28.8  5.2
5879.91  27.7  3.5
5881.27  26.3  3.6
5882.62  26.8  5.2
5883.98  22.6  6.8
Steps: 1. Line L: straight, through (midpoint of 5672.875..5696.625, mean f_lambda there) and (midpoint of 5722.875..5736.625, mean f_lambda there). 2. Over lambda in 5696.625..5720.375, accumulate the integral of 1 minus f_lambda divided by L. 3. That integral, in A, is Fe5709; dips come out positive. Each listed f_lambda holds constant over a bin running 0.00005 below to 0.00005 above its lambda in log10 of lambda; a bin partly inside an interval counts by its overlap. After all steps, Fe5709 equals 1.1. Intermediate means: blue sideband 30.8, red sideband 31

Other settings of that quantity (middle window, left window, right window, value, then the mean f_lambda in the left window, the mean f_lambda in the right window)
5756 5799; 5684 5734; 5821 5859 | 0.6 A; 30.2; 29.3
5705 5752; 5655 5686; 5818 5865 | -1.3 A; 29.1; 29.5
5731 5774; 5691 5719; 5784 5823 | -1.2 A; 29.9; 29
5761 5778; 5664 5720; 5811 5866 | 0.6 A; 30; 29.1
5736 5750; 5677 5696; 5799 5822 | 0.5 A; 31.3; 29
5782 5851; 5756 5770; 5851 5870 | 0.4 A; 30.3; 28.3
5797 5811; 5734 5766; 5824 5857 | 0.1 A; 30.1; 29.3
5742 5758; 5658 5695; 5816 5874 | -1.1 A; 29.9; 28.9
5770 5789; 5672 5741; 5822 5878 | 0.7 A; 30.2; 28.8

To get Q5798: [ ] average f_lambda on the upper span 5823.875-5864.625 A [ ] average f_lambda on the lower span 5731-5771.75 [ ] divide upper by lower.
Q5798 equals 1.0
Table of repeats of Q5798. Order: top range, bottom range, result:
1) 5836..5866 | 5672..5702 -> 0.95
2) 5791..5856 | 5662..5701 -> 0.96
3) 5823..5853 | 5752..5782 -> 0.96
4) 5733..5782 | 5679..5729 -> 1.00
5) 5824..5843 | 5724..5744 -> 0.95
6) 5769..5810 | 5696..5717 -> 1.00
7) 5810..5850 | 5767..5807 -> 1.00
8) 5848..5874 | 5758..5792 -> 0.96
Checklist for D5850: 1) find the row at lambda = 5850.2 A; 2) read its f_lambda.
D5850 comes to 27.2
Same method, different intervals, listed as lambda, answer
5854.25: 30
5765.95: 30.3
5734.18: 32.9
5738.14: 31.5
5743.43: 32.2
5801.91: 29.3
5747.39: 25.3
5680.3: 31.6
